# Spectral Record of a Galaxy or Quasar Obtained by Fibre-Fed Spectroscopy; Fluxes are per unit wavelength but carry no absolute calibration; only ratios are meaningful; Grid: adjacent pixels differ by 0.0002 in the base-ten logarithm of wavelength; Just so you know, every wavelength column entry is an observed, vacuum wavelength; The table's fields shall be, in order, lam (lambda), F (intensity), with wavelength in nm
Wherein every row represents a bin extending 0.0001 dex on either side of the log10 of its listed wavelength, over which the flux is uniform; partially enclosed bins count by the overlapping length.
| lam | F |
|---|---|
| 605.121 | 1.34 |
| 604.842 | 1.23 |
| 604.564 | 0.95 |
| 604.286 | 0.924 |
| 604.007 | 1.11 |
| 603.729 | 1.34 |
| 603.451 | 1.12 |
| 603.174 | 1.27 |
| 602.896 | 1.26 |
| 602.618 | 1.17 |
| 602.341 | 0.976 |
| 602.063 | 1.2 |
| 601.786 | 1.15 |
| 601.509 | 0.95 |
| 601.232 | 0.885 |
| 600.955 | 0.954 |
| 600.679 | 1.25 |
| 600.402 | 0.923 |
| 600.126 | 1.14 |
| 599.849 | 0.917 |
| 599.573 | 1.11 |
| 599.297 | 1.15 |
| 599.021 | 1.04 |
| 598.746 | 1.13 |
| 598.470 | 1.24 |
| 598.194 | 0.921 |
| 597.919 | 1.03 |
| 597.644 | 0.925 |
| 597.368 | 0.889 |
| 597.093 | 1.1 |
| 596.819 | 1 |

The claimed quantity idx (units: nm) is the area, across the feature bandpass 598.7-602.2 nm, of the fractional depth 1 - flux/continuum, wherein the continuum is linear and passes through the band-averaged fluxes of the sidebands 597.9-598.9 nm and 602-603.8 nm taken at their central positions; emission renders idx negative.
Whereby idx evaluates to 0.22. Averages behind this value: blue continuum 1.09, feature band 1.06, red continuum 1.18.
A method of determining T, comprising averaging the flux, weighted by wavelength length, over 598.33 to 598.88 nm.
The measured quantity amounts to 1.18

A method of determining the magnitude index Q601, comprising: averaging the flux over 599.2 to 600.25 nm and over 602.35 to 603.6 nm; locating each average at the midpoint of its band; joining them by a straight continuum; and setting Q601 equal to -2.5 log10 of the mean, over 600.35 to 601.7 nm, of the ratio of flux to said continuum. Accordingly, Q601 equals 0.12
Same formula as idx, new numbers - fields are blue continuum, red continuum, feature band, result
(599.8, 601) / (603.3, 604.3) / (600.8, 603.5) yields 0.026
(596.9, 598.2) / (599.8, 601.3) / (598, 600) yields -0.142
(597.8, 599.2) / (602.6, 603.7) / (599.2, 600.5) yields 0.080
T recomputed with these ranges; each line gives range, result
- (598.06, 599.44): 1.1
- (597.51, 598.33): 0.96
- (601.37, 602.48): 1.07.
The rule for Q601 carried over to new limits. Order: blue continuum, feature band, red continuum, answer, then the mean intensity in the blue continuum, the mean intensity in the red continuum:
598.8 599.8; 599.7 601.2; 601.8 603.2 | 0.09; 1.09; 1.16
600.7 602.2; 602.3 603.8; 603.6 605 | -0.11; 1.05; 1.11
